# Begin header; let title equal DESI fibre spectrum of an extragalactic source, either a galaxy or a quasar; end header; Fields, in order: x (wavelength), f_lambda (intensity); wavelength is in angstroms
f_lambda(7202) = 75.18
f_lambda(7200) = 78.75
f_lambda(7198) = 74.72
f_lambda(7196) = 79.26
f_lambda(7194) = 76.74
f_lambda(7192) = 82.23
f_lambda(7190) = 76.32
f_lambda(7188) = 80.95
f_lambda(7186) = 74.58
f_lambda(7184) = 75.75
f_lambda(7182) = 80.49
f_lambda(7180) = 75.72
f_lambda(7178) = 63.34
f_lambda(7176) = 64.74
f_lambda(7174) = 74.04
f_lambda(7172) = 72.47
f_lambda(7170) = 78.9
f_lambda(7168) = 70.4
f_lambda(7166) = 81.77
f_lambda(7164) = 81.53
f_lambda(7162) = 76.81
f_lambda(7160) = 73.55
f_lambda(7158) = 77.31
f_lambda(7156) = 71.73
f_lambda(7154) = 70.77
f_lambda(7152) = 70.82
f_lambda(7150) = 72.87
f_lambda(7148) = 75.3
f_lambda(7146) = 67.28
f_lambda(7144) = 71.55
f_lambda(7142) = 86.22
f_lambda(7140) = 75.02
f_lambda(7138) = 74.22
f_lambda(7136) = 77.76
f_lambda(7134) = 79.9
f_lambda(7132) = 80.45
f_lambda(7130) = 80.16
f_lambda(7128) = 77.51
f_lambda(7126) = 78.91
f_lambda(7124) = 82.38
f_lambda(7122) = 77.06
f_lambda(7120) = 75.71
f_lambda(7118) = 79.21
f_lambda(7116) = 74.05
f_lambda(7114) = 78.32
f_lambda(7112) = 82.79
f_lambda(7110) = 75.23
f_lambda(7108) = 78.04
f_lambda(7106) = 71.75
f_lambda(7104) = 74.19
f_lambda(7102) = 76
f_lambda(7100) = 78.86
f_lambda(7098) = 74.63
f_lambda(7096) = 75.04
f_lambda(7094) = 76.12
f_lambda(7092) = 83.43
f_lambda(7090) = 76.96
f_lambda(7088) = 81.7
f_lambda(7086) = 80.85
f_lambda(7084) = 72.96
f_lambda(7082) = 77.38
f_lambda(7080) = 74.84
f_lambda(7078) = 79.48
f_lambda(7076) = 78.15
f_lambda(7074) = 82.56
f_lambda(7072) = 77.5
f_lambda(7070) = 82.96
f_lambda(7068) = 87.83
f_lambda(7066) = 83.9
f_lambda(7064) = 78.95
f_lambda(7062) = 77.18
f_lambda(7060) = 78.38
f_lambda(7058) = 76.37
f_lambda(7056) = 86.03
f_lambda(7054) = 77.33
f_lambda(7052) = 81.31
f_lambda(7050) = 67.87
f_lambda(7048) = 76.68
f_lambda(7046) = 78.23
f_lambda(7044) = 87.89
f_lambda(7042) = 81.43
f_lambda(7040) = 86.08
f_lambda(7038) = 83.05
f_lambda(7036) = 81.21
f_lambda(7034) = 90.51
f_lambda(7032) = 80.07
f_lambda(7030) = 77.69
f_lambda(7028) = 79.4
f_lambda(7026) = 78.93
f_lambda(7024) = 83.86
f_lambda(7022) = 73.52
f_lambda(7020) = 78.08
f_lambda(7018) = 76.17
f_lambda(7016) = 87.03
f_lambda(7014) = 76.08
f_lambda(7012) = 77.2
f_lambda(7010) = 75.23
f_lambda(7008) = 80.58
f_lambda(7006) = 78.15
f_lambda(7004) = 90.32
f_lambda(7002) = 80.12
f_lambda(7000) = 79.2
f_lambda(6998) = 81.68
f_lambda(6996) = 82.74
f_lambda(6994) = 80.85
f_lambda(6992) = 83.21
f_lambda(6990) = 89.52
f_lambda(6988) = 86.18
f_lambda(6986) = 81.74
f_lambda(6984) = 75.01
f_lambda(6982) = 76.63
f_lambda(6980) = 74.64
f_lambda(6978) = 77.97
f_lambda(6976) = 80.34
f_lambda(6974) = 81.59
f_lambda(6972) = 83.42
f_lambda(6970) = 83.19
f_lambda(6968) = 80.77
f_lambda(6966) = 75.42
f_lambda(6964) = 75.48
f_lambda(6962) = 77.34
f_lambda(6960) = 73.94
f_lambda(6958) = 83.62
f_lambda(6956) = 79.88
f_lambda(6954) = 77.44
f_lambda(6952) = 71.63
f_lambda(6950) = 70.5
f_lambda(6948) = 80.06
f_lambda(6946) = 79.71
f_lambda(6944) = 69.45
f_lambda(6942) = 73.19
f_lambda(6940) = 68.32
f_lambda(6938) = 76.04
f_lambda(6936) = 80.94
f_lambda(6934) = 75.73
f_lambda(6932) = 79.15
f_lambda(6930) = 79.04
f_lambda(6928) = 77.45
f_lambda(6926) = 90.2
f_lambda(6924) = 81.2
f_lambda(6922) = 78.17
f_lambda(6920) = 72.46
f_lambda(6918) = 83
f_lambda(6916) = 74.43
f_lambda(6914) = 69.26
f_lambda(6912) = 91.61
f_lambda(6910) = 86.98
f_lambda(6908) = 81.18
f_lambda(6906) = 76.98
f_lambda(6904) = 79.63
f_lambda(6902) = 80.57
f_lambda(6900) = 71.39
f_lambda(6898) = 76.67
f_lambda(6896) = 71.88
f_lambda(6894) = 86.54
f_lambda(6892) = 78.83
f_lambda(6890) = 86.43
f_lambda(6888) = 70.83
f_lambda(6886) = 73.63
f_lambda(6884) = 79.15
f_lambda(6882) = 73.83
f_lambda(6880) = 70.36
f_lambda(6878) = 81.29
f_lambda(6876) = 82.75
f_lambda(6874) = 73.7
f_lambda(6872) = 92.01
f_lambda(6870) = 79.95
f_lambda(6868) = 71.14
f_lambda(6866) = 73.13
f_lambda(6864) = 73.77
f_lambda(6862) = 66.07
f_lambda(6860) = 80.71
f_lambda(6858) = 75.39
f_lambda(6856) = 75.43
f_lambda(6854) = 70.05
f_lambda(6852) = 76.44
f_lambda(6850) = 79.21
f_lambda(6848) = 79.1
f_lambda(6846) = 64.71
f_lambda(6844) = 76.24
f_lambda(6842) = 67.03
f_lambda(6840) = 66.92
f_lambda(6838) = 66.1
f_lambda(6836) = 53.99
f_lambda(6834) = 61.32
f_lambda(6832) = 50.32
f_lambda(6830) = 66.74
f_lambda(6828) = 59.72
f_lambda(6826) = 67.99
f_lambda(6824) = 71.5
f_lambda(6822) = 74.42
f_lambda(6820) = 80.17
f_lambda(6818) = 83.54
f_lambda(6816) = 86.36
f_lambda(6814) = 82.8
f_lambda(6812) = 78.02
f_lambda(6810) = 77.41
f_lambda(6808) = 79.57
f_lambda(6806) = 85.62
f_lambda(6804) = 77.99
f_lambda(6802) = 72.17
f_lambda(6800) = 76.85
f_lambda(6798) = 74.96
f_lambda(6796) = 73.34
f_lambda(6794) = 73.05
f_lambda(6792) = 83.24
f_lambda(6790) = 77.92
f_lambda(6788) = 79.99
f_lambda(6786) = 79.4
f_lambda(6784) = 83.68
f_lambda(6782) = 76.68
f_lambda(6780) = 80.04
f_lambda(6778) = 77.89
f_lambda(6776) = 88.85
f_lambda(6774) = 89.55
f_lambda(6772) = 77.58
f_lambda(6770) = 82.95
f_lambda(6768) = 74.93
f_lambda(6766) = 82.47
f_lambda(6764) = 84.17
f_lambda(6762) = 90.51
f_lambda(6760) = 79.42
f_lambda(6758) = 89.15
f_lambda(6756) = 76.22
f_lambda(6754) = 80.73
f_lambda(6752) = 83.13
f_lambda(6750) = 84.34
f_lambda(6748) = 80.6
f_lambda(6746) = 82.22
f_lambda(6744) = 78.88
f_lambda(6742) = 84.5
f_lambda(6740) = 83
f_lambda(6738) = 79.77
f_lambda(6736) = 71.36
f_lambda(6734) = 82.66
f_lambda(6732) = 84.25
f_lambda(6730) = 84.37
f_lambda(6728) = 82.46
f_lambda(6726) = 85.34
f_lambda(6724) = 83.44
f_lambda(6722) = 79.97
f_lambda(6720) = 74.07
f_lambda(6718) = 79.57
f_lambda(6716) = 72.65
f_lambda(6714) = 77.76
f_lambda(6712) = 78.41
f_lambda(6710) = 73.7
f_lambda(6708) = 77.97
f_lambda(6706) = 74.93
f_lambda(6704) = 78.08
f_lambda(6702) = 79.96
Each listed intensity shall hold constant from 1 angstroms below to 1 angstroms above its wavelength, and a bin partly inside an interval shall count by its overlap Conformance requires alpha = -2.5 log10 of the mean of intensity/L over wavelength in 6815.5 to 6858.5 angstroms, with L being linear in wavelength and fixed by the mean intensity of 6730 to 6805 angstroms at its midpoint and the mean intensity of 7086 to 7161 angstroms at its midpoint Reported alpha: 0.137 mag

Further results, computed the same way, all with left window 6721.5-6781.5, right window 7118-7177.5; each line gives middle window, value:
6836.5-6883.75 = 0.08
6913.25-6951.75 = 0.03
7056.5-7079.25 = -0.05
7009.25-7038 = -0.03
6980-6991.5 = -0.04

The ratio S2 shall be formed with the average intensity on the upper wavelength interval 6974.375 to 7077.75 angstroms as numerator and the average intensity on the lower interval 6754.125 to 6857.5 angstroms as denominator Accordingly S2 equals 1.06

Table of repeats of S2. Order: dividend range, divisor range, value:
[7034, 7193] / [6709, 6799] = 0.96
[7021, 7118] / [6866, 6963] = 1.02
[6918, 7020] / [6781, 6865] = 1.07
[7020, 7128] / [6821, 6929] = 1.06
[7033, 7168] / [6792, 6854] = 1.07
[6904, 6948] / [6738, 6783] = 0.95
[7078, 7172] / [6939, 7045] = 0.96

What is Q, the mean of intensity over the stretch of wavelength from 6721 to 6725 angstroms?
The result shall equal 81.7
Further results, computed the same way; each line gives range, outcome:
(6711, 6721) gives 76.5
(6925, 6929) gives 83.8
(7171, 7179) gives 68.6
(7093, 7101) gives 76.2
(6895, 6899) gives 74.3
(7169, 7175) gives 75.1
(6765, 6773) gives 79.5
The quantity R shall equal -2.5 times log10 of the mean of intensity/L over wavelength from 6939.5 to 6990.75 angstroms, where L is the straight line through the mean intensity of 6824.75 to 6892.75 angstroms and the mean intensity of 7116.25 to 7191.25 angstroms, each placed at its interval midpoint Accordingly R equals -0.06 mag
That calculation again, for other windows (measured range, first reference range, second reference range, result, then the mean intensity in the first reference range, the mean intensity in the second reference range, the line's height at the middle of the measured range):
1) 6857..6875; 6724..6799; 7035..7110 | 0.06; 81.2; 79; 80.5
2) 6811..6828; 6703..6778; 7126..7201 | 0.04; 80.9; 75.8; 79.9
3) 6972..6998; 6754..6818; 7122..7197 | -0.04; 80.5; 76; 78.1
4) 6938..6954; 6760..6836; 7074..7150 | 0.05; 77.1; 77.3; 77.2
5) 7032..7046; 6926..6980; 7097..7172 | -0.10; 77.6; 76.4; 77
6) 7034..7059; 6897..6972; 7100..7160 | -0.05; 78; 76.3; 77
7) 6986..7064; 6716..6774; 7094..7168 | -0.04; 81.5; 76.4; 77.8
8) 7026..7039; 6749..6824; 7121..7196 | -0.06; 80.4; 75.9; 77.4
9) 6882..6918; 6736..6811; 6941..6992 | 0.01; 80.5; 78.4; 79.1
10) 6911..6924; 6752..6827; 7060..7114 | 0.01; 79.8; 78.4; 79.2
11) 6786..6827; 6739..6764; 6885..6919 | 0.05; 82.8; 78.8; 81.3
